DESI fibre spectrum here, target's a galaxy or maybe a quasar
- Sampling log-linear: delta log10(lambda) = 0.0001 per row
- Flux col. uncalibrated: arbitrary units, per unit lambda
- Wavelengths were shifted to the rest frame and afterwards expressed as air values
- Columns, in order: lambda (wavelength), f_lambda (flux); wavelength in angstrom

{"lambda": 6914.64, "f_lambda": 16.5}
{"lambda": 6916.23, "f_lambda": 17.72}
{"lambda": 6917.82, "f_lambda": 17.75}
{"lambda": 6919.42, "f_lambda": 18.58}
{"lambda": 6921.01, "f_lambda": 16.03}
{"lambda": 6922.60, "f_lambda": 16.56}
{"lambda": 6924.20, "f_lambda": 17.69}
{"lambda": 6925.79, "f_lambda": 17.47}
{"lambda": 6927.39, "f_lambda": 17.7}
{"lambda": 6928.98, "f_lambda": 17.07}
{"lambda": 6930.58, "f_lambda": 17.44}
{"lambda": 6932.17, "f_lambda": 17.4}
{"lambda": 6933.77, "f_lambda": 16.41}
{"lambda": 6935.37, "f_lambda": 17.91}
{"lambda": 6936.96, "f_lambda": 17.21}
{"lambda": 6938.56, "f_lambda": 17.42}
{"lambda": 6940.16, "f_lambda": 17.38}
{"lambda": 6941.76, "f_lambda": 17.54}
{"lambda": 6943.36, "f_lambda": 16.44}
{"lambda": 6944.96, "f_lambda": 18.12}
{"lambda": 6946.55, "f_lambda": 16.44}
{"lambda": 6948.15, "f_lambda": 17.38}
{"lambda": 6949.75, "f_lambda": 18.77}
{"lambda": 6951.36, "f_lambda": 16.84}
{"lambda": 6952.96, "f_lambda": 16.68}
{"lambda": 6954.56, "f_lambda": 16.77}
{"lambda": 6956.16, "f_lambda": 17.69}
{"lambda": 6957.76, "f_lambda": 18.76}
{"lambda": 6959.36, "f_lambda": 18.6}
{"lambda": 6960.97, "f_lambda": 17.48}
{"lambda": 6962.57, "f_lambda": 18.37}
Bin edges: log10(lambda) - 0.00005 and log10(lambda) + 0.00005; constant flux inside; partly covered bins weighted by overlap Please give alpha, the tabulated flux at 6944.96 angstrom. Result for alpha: 18.12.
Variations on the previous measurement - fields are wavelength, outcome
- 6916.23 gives 17.72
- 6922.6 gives 16.56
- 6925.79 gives 17.47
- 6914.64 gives 16.5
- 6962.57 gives 18.37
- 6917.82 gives 17.75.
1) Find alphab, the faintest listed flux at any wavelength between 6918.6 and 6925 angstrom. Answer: 16.03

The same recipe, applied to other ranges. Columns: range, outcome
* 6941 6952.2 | 16.44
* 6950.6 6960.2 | 16.68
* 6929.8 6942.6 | 16.41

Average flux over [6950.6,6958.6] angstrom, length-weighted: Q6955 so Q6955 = 17.4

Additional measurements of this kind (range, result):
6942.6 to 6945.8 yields 17.3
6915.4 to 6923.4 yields 17.3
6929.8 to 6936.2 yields 17.3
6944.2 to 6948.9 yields 17.3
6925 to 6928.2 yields 17.6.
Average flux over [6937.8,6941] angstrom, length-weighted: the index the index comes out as 17.4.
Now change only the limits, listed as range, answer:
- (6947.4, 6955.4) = 17.3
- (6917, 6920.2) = 18.1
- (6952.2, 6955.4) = 16.8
